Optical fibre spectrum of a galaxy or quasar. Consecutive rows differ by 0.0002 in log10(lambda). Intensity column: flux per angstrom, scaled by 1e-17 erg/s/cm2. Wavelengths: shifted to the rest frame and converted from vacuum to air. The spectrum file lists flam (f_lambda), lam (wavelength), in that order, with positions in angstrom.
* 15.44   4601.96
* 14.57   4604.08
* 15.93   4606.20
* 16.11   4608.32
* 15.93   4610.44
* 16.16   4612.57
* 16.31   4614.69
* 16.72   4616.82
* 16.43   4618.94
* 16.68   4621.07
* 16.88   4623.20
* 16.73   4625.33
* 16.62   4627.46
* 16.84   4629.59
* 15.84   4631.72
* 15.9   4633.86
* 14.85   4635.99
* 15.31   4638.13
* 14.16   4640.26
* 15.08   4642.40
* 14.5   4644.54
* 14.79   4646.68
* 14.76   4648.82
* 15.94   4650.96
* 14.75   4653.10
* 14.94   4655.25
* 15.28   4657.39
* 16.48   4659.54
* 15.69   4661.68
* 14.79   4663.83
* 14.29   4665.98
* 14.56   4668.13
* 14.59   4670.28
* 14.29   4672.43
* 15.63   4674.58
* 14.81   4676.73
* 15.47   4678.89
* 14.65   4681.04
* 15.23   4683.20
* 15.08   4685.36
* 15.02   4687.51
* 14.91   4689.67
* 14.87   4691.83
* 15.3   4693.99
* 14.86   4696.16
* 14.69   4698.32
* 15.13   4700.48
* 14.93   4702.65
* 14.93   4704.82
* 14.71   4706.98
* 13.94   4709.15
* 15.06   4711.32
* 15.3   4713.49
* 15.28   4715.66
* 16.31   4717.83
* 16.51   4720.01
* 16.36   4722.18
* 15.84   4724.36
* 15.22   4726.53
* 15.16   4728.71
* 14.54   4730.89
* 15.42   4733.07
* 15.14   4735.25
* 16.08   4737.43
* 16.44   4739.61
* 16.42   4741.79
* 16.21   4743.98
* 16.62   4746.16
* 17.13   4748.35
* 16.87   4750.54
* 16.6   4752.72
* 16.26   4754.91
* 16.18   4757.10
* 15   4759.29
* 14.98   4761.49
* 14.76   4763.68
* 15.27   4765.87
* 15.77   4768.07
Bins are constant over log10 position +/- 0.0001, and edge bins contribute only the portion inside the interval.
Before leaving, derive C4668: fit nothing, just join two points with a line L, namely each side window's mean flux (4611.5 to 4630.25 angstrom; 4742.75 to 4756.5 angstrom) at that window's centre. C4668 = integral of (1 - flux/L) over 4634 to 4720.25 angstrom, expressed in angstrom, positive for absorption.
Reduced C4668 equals 8.1 angstrom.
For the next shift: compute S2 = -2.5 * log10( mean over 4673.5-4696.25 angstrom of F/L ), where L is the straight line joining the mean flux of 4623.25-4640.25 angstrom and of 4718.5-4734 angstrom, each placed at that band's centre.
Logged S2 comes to 0.047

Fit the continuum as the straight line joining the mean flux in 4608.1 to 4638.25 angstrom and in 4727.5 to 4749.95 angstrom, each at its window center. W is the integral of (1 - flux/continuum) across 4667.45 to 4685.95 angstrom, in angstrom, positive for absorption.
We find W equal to 1.35 angstrom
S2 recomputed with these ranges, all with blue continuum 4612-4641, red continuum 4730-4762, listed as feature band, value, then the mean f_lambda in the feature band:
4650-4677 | 0.07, 15.1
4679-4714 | 0.08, 14.9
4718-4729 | 0.01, 15.9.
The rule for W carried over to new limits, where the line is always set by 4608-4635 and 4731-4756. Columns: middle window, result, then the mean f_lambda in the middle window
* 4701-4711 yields 0.98 angstrom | 14.7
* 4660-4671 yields 0.98 angstrom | 14.9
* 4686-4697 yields 0.88 angstrom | 15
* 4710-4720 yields 0.43 angstrom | 15.6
